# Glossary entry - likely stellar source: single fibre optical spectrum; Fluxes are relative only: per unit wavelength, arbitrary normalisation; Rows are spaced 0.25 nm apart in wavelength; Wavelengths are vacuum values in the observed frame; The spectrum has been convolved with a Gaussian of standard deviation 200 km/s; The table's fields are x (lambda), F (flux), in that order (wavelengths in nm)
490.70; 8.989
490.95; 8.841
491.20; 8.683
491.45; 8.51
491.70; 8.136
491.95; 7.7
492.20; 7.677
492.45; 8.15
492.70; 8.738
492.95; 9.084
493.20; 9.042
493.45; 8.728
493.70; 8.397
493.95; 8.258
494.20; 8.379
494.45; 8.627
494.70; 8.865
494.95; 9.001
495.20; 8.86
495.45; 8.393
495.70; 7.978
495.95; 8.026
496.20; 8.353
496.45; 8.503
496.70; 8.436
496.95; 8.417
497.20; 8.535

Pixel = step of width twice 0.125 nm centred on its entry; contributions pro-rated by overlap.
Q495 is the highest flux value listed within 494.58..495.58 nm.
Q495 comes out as 9.001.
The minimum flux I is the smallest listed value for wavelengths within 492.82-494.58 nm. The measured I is 8.258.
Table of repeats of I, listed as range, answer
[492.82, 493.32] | 9.042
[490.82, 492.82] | 7.677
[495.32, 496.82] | 7.978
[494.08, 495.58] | 8.379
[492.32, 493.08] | 8.15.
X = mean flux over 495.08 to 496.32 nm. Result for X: 8.32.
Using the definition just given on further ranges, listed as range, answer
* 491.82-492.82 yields 8.06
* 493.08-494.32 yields 8.56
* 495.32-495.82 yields 8.19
